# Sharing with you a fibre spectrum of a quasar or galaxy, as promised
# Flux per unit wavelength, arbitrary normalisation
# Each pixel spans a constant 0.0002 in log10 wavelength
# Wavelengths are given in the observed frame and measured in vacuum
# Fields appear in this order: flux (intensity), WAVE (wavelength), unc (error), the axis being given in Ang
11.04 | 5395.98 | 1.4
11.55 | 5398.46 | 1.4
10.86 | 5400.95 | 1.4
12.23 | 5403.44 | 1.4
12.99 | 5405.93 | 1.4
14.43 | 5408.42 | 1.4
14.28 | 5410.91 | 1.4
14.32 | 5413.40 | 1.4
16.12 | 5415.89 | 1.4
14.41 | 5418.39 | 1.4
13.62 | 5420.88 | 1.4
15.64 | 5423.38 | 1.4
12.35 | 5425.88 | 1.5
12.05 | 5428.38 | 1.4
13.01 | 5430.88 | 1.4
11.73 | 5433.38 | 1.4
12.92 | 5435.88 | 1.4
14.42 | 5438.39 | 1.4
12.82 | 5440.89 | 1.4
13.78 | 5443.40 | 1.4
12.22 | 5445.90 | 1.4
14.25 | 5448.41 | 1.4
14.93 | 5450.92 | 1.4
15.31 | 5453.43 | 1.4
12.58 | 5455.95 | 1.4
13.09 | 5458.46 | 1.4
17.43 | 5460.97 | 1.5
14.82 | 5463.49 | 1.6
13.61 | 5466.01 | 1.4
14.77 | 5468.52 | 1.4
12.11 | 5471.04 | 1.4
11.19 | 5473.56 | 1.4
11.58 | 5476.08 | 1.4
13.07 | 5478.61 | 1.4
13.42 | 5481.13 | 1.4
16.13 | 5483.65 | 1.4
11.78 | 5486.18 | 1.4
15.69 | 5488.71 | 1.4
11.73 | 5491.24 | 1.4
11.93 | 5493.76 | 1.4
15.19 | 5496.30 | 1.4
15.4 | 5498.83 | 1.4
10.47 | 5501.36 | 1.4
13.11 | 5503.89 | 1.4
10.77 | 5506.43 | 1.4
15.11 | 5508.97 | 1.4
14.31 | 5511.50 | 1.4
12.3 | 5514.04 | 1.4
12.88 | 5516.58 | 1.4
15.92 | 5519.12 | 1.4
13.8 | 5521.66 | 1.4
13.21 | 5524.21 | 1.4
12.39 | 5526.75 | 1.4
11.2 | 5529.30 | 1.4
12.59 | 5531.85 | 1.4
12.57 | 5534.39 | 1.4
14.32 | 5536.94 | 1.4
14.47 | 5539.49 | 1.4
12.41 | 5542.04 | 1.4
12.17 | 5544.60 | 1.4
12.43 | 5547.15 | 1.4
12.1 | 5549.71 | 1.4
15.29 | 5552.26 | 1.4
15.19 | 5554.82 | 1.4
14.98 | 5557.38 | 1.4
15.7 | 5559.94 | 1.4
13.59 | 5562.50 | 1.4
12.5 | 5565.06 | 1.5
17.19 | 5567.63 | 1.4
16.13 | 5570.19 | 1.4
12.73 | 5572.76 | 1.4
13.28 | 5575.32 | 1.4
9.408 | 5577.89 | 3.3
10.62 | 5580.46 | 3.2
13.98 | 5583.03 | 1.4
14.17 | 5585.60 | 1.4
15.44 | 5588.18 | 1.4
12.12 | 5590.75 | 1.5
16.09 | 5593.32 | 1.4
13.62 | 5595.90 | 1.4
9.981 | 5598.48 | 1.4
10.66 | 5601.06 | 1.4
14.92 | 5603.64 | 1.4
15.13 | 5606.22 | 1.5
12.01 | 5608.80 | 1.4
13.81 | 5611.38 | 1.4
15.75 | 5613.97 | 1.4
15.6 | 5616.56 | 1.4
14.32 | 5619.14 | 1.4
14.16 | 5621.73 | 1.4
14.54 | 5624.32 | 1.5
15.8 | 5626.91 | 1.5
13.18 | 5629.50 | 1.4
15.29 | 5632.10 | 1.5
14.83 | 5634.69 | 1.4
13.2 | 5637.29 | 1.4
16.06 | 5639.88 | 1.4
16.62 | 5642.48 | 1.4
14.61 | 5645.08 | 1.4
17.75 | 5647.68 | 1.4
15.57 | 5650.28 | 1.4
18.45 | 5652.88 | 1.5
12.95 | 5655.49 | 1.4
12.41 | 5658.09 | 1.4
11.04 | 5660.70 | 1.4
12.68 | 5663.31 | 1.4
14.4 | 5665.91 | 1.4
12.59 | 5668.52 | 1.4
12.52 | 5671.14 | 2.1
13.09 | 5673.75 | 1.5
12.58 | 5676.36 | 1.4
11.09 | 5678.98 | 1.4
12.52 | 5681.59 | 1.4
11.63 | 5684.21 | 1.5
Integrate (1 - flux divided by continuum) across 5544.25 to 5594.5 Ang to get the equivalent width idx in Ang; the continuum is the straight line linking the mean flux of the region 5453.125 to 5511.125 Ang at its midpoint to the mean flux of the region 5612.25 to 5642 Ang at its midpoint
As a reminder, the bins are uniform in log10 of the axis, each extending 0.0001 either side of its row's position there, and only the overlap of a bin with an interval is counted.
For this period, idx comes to 1.8 Ang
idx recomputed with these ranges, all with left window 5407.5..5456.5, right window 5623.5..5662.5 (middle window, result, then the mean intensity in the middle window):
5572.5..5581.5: 1.9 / 11.4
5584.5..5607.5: 1.6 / 13.6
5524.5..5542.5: 1.7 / 12.9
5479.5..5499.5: 0.3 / 13.8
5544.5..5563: 0.4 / 14.1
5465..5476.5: 1.0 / 12.7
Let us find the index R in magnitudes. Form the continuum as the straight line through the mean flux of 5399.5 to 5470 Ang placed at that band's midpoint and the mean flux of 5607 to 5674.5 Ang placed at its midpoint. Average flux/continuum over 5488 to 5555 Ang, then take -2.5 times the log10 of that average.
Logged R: 0.06 mag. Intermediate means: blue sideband 13.7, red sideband 14.4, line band 13.2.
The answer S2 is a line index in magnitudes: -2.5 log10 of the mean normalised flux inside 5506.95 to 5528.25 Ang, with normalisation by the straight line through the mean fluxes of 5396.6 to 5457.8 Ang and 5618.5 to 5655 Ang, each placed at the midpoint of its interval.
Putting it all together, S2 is 0.05 mag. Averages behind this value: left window 13.4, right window 15.3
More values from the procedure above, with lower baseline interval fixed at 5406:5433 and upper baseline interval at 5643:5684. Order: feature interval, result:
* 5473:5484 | 0.07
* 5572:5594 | 0.06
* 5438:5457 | 0.01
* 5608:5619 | -0.06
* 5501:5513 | 0.07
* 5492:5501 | 0.01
